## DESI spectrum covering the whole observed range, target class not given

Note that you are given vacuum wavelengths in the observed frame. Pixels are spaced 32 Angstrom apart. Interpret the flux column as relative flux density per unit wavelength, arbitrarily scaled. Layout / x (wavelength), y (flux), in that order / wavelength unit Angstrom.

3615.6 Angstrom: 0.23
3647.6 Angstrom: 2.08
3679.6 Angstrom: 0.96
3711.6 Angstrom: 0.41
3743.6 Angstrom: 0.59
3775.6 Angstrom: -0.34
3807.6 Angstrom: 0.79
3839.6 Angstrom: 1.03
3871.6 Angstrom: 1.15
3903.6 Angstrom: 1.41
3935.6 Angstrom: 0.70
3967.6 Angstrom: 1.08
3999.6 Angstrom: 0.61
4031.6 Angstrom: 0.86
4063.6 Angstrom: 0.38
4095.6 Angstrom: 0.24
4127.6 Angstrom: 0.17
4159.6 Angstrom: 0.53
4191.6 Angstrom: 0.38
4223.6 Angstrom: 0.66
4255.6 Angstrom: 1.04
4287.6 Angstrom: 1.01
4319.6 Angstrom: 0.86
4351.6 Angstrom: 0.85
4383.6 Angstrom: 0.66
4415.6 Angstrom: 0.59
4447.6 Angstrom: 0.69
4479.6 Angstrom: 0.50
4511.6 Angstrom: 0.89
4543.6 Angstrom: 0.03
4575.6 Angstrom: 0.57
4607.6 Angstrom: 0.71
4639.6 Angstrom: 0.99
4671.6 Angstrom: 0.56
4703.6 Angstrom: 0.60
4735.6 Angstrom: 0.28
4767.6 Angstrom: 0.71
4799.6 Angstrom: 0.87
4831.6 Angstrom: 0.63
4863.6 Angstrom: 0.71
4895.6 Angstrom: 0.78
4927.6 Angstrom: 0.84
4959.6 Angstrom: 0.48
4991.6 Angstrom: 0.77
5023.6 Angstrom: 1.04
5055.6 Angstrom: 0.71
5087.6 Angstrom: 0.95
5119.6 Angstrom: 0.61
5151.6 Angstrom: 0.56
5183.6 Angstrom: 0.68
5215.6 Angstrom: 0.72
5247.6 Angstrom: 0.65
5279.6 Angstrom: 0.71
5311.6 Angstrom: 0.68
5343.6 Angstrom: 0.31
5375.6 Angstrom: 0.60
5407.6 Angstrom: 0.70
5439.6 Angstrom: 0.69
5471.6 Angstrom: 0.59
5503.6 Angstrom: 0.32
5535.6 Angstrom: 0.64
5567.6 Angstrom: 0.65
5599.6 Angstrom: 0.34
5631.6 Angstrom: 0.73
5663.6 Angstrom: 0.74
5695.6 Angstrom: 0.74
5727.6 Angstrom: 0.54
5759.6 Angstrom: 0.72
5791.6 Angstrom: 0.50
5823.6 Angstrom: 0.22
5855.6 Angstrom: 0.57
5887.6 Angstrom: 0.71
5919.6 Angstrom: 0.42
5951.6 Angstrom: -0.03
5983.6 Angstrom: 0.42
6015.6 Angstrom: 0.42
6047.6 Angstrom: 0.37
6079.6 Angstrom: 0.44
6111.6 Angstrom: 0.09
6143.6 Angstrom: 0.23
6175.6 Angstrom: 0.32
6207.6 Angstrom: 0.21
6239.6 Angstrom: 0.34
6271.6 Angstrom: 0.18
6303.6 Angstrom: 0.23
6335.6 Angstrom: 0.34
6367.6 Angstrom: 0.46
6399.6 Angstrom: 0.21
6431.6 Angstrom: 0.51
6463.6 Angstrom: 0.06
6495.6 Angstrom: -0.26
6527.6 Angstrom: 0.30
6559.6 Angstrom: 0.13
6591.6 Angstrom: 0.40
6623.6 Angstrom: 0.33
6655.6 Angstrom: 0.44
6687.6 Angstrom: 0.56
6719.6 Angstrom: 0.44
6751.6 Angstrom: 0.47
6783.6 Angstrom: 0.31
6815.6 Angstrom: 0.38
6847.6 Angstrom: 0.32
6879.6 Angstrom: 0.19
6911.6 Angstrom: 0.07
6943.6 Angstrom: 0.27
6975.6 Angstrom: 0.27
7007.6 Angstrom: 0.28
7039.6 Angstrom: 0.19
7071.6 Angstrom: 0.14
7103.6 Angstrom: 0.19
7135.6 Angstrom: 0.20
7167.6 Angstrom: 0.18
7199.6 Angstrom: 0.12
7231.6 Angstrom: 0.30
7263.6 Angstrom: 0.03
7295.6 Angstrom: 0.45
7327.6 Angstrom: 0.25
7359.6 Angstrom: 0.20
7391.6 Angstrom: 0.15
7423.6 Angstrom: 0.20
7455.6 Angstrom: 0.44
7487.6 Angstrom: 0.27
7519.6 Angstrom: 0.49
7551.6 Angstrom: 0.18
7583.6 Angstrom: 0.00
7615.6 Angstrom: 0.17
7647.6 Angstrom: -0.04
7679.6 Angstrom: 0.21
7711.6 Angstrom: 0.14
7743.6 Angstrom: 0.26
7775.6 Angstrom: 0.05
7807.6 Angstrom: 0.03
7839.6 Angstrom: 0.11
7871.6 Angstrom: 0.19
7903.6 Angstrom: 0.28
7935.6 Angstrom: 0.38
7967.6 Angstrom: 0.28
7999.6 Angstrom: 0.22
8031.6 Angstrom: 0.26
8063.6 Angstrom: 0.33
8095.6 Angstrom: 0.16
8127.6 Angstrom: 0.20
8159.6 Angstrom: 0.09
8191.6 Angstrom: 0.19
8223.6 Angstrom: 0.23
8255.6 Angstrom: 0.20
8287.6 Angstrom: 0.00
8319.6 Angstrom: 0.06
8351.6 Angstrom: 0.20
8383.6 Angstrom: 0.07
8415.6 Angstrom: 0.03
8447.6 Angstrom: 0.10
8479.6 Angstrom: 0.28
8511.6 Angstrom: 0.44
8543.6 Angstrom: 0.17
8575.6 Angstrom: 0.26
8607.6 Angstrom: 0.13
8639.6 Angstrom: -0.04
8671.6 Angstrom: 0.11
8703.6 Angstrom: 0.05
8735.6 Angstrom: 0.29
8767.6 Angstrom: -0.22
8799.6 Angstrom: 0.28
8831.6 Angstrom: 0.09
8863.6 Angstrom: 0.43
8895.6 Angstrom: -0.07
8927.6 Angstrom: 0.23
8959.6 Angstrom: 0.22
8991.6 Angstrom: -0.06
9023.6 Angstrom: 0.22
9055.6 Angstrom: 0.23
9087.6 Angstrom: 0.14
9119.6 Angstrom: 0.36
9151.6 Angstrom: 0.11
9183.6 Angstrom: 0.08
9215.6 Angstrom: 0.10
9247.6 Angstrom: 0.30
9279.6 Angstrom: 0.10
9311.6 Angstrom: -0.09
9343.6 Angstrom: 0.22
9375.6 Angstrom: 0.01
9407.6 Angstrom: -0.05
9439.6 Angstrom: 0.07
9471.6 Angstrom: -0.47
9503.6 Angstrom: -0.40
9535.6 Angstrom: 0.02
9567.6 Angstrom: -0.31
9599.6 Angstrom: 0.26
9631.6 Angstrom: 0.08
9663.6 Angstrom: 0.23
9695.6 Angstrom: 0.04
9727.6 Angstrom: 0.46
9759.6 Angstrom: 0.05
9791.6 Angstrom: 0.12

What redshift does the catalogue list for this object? 0.30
